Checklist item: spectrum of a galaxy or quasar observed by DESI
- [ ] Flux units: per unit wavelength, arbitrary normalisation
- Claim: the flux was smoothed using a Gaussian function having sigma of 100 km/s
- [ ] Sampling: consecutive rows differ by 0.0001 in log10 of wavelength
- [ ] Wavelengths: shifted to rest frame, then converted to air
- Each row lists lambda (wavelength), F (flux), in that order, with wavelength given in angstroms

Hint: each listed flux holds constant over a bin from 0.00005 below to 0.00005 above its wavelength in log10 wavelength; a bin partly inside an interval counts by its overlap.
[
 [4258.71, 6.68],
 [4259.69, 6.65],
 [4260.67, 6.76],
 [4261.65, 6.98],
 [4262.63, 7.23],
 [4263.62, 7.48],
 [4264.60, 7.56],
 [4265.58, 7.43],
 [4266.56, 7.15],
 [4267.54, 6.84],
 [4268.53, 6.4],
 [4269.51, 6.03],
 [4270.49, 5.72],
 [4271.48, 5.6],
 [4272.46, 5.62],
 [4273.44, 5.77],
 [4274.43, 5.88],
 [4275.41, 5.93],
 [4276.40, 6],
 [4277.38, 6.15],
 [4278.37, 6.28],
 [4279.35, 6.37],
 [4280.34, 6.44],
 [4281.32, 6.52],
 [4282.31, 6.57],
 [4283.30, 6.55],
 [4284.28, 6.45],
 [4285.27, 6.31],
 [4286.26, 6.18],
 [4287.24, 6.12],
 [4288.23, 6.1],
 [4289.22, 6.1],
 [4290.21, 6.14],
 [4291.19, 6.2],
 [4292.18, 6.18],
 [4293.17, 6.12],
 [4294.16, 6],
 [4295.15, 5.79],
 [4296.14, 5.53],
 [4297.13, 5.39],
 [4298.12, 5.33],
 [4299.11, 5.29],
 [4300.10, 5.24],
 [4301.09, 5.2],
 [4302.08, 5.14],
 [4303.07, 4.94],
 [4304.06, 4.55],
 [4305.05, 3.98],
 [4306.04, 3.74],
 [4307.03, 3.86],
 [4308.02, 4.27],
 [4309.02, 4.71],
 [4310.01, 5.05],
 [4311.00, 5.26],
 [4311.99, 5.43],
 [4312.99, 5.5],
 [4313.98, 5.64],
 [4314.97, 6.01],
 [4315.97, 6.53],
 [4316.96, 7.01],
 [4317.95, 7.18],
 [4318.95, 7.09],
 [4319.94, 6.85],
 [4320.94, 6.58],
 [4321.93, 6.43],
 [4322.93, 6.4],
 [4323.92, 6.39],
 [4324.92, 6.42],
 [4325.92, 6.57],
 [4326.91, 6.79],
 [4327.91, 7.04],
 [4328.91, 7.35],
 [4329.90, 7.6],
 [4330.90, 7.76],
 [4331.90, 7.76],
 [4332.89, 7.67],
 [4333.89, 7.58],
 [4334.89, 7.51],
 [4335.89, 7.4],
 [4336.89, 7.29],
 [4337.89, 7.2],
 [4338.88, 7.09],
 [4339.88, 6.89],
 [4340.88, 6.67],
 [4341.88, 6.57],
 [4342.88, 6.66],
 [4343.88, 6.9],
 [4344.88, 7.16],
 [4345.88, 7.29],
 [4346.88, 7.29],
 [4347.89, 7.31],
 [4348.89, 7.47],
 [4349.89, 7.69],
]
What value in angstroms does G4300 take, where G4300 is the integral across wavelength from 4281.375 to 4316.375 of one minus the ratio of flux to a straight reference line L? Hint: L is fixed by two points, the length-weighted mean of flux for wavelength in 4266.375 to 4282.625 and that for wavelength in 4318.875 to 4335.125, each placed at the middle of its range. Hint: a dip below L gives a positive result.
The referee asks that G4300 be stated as 5.4 angstroms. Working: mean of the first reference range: 6.17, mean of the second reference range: 7.04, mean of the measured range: 5.53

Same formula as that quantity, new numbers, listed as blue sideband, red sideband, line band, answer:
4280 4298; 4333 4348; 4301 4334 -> 3.2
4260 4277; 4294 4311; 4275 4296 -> -1.8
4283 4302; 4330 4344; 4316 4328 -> 0.1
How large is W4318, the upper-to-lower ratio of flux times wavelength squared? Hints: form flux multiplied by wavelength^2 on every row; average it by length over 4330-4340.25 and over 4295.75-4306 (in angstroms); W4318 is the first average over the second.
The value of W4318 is 1.51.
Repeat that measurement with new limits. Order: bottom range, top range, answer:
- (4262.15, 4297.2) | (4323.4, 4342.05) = 1.16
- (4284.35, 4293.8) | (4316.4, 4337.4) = 1.17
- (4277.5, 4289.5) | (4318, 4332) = 1.11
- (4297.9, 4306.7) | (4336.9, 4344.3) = 1.46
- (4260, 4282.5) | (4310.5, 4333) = 1.05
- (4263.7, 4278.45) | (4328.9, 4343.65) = 1.18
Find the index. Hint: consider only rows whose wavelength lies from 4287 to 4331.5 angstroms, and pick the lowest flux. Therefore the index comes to 3.74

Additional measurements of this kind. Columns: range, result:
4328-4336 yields 7.35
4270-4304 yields 4.94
